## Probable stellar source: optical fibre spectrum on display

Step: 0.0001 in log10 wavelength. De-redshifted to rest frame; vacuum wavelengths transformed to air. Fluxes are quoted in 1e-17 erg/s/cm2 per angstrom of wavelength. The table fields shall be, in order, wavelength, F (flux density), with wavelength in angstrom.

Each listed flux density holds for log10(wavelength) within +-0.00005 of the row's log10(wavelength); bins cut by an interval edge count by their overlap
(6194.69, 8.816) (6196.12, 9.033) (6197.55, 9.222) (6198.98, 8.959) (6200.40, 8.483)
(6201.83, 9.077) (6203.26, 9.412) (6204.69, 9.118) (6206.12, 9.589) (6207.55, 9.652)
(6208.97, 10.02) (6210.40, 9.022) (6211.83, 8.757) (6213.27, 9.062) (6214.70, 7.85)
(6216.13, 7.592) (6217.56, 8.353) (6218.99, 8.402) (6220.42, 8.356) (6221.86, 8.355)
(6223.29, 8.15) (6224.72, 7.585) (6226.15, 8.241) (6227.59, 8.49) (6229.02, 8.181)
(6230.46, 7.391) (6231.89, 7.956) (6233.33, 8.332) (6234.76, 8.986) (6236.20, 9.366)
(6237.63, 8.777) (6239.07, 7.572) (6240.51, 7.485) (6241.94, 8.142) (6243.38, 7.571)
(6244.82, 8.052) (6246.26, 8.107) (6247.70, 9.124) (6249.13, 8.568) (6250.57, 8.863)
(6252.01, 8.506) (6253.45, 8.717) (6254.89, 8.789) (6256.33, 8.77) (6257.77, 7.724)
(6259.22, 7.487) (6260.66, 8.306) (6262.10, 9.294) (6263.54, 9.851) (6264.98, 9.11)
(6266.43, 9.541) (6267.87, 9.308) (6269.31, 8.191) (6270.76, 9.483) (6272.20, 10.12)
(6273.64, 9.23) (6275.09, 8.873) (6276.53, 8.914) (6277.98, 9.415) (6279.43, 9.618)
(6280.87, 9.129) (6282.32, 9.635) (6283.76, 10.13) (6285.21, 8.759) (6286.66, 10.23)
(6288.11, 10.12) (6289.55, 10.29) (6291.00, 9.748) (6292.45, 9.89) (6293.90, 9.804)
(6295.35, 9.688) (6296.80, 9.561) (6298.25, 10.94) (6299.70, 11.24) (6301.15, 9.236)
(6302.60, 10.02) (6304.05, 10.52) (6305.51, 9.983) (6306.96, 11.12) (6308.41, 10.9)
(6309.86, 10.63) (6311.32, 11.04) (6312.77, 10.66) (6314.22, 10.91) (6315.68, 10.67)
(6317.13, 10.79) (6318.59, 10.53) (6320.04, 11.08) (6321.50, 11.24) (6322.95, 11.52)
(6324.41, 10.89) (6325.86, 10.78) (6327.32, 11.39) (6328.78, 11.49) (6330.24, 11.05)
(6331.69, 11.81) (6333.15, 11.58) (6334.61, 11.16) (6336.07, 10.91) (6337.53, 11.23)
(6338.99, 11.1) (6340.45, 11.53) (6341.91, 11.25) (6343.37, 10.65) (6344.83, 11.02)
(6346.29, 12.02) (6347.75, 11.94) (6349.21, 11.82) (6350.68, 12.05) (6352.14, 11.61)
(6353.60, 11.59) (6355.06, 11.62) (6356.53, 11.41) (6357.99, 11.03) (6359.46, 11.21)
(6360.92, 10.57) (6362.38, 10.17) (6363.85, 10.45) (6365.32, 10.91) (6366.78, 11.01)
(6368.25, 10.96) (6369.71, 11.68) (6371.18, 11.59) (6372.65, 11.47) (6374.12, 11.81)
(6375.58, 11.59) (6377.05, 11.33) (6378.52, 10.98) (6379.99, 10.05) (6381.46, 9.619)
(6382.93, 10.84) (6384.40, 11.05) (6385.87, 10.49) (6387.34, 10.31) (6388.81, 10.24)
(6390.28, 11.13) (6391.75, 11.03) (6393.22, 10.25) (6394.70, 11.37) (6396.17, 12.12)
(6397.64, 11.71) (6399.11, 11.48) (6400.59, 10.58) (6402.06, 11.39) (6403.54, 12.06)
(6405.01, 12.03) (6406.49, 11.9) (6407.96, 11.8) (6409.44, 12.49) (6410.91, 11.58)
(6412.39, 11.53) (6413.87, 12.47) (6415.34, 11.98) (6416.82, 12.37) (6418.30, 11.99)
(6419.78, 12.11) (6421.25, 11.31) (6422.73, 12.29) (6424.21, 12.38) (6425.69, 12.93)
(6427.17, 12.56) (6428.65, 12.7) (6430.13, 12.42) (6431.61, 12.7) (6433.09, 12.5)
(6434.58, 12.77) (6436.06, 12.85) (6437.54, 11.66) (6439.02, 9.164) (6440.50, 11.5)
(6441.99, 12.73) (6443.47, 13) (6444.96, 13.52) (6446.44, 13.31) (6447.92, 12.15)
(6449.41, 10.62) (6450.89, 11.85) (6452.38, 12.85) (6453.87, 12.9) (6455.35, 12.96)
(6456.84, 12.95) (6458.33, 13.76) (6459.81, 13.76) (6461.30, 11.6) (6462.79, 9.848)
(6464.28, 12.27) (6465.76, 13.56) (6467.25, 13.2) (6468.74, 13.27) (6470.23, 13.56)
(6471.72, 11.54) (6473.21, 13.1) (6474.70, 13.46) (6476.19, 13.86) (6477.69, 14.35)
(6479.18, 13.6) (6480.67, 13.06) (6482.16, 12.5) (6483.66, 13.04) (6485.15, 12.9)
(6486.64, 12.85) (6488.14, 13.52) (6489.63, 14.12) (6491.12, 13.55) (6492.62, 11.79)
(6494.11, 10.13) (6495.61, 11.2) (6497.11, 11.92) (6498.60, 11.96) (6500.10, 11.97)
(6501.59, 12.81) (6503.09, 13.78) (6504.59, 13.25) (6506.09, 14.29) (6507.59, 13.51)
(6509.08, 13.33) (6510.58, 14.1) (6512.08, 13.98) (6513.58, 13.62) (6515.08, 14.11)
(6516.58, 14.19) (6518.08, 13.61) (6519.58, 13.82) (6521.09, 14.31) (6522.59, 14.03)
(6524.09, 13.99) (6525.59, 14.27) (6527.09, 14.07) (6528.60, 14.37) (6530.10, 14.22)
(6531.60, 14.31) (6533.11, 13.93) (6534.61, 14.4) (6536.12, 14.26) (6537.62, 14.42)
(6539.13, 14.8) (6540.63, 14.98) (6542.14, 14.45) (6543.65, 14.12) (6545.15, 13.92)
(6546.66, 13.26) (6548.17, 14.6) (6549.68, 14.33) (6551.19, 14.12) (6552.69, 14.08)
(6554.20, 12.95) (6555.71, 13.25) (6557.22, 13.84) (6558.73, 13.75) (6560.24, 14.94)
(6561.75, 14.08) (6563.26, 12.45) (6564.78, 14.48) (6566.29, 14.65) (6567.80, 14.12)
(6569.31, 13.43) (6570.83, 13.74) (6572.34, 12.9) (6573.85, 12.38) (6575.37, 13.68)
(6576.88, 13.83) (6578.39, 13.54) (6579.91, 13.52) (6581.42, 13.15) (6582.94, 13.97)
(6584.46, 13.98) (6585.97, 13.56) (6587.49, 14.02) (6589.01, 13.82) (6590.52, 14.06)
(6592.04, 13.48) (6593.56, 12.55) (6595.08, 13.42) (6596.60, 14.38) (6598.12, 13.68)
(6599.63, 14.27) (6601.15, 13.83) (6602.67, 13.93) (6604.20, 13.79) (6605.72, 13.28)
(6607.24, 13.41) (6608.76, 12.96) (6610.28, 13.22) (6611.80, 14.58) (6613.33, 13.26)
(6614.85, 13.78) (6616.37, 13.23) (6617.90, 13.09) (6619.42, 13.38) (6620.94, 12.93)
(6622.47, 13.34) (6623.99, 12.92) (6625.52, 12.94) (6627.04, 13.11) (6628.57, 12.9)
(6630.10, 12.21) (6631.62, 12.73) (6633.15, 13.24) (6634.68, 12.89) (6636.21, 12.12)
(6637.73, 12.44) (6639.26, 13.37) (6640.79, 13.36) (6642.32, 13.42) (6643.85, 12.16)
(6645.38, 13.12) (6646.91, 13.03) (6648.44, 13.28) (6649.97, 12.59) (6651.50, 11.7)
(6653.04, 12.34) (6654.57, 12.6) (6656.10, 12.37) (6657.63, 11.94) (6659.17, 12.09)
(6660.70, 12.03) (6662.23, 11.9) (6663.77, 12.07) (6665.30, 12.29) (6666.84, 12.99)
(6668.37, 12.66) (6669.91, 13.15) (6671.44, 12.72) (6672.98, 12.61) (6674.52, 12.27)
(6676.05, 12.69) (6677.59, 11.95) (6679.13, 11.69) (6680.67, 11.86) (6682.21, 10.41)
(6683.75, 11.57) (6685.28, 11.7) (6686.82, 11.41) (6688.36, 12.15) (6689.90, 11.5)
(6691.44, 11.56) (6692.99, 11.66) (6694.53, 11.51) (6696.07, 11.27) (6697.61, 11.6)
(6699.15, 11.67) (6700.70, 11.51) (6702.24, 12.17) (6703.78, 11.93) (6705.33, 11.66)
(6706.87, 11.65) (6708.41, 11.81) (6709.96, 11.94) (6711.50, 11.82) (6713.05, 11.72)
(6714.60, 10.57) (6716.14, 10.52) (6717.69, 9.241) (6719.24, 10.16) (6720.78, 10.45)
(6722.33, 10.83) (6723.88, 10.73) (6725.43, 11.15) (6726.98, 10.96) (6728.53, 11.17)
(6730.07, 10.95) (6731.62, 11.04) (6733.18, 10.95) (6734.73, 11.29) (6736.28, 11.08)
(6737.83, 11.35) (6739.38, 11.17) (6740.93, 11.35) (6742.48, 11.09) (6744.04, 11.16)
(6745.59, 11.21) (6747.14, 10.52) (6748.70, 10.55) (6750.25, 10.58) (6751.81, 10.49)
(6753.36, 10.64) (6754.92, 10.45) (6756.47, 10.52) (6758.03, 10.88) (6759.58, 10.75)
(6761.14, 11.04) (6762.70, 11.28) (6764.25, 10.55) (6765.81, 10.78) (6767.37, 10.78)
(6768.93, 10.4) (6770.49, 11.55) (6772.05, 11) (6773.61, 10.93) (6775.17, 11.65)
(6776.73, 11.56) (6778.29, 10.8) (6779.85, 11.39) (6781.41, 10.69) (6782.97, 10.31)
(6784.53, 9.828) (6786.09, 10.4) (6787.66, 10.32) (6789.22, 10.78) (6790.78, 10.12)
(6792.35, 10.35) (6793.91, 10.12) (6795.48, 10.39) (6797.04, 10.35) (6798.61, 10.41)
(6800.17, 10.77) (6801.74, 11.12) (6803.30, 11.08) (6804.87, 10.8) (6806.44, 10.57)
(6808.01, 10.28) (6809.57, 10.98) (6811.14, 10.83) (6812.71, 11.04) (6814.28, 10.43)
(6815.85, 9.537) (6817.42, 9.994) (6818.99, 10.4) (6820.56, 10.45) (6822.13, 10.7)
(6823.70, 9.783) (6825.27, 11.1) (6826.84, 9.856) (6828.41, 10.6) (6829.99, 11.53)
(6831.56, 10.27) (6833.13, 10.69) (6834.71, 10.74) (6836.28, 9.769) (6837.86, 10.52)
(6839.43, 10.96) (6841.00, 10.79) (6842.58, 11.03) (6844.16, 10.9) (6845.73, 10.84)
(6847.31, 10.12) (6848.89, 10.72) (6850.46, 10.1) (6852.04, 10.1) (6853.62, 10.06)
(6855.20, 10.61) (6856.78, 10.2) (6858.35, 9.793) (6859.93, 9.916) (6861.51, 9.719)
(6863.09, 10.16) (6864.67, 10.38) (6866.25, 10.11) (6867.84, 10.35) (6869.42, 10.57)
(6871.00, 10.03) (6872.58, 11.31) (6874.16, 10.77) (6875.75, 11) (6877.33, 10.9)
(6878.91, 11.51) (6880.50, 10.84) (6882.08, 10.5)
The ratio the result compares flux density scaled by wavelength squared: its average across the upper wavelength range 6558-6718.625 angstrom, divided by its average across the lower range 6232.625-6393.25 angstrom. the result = 1.38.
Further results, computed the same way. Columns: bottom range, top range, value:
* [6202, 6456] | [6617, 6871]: 1.22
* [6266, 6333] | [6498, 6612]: 1.46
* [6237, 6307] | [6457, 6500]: 1.48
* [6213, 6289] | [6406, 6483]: 1.53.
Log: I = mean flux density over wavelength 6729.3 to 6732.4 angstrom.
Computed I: 11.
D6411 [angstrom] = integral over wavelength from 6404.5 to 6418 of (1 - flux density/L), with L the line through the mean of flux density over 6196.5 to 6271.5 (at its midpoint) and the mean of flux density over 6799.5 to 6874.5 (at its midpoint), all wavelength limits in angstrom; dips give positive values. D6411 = -4.21 angstrom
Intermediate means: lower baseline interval 8.6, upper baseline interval 10.5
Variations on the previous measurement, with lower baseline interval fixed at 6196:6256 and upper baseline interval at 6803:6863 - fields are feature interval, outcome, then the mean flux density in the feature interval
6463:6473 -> -3.7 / 12.8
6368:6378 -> -2.8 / 11.5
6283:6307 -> -3.5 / 10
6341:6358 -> -4.9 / 11.5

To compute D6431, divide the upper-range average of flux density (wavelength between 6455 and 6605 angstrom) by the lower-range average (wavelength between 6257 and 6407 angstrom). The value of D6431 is 1.27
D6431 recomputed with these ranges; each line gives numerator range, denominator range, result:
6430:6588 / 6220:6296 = 1.51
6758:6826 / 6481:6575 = 0.78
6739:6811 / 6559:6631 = 0.79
